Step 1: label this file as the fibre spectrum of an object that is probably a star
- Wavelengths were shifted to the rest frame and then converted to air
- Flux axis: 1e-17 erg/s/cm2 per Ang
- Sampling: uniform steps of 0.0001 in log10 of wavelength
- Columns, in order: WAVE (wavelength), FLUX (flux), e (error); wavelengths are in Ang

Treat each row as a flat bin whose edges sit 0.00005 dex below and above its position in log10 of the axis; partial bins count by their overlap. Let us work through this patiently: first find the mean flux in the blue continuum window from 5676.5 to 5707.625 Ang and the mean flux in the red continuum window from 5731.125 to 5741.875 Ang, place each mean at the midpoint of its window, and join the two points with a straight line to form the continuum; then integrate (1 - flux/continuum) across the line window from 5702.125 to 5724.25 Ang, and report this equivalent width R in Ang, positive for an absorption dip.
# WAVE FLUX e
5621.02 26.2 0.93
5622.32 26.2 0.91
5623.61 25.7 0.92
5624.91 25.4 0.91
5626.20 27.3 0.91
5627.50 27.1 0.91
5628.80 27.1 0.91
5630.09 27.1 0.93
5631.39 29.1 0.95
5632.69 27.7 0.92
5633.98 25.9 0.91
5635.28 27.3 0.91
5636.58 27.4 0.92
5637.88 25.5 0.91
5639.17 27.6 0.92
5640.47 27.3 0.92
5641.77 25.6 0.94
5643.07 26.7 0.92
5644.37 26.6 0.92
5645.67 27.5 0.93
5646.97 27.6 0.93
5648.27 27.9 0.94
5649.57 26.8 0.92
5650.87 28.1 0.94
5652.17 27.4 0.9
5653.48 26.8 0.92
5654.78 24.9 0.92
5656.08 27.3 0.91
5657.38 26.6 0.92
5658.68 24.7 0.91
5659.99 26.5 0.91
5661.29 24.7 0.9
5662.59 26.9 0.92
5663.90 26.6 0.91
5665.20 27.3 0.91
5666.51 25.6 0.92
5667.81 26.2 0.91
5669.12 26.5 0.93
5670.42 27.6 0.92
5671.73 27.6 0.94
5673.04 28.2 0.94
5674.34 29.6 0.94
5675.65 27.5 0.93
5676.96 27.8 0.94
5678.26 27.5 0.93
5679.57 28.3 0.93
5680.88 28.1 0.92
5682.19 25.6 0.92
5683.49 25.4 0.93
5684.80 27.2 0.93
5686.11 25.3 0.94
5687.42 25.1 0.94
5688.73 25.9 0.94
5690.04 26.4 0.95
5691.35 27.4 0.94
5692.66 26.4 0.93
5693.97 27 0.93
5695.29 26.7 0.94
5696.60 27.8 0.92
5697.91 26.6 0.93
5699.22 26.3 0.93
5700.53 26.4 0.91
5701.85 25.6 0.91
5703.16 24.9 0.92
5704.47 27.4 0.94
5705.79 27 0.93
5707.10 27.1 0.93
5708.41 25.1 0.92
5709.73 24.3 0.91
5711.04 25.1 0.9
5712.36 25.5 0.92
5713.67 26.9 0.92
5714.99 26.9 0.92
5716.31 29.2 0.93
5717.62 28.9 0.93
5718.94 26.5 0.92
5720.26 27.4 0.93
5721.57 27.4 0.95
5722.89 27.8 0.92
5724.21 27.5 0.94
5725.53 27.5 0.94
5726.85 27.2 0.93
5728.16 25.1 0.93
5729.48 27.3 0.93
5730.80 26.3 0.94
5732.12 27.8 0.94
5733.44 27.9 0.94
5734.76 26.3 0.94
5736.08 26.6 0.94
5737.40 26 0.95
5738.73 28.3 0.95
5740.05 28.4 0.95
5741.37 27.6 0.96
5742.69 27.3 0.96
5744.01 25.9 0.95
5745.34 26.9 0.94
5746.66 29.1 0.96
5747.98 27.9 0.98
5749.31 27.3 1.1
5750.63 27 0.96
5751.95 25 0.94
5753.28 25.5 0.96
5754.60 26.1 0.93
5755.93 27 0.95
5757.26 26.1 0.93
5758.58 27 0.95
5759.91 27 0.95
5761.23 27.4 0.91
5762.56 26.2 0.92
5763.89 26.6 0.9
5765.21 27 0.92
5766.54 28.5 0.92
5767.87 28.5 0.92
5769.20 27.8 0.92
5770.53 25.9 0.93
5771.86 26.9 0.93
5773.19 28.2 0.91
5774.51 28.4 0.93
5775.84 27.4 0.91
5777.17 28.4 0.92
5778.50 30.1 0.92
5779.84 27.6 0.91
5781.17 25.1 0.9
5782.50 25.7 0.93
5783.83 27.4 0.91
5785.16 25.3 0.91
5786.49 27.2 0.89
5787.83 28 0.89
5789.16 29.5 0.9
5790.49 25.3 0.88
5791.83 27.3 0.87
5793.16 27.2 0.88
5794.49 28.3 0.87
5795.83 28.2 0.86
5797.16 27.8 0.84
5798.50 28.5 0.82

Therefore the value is 0.20 Ang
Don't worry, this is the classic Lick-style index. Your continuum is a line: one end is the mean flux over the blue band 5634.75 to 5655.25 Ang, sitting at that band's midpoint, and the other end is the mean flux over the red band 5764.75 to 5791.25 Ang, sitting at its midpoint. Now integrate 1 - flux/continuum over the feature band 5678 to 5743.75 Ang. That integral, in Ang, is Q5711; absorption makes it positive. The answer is 1.0 Ang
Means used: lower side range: 26.9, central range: 26.8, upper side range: 27.4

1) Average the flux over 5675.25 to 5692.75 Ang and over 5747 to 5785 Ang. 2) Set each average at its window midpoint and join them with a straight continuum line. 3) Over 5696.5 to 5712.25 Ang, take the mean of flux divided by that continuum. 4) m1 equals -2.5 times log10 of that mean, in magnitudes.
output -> 0.03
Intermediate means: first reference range 26.7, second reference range 27.1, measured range 26.1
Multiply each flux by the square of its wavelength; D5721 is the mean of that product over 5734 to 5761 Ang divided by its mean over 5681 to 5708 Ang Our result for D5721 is 1.0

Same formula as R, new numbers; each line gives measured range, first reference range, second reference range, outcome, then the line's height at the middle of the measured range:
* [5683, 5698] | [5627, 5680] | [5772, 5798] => 0.39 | 27.2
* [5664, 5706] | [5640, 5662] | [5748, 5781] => -0.01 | 26.8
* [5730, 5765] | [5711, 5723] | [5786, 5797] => 0.58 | 27.4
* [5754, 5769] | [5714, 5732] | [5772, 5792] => 0.16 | 27.4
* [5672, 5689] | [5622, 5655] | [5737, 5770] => -0.05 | 27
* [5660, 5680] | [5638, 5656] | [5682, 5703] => -0.40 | 26.6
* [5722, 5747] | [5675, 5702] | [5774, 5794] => -0.16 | 27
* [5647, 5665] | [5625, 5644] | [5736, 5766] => 0.25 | 27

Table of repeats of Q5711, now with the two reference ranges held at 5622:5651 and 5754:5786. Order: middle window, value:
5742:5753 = 0.05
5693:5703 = 0.19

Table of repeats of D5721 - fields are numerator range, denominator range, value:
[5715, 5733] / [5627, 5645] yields 1.05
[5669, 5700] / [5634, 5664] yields 1.02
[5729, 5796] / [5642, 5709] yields 1.05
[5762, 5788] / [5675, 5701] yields 1.05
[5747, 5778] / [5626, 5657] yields 1.05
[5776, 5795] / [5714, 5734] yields 1.02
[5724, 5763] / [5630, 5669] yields 1.04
